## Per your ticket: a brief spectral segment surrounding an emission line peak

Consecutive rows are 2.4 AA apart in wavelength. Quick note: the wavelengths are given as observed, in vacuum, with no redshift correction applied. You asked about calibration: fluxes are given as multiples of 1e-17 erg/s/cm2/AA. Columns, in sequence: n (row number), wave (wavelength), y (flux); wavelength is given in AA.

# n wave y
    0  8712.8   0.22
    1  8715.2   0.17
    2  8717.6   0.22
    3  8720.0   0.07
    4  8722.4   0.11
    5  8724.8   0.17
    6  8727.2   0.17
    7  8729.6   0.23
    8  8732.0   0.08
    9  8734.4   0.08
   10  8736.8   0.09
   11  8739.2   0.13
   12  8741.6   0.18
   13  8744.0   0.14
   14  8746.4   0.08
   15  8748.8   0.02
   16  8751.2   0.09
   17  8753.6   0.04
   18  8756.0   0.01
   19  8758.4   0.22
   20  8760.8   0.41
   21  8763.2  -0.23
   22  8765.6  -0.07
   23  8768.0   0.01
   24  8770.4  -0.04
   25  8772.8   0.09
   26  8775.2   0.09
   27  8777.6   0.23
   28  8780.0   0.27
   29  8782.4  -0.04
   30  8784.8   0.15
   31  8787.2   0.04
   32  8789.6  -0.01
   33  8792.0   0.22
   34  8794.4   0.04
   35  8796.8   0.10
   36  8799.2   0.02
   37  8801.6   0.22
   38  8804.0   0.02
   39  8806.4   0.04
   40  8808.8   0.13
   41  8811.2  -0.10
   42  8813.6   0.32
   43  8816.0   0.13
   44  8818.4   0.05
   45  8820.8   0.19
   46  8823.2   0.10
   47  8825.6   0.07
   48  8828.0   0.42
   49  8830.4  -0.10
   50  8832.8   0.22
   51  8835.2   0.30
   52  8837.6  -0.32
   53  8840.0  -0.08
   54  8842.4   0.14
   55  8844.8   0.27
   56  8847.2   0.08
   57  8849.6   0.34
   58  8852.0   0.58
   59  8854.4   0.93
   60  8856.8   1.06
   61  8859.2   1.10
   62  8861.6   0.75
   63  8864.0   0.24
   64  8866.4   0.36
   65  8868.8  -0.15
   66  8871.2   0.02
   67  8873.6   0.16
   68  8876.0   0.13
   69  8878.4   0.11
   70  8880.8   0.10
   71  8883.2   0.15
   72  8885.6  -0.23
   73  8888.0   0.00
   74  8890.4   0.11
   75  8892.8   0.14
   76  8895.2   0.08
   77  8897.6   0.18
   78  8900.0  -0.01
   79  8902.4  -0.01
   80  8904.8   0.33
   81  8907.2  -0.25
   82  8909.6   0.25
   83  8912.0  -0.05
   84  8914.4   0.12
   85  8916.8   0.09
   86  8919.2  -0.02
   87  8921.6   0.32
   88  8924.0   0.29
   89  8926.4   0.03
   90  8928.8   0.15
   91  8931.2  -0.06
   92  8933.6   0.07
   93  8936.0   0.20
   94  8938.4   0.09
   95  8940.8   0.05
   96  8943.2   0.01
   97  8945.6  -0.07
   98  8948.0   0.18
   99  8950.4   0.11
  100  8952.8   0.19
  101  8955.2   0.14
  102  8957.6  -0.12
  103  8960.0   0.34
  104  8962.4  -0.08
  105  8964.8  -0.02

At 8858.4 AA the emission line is [O II] 3727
